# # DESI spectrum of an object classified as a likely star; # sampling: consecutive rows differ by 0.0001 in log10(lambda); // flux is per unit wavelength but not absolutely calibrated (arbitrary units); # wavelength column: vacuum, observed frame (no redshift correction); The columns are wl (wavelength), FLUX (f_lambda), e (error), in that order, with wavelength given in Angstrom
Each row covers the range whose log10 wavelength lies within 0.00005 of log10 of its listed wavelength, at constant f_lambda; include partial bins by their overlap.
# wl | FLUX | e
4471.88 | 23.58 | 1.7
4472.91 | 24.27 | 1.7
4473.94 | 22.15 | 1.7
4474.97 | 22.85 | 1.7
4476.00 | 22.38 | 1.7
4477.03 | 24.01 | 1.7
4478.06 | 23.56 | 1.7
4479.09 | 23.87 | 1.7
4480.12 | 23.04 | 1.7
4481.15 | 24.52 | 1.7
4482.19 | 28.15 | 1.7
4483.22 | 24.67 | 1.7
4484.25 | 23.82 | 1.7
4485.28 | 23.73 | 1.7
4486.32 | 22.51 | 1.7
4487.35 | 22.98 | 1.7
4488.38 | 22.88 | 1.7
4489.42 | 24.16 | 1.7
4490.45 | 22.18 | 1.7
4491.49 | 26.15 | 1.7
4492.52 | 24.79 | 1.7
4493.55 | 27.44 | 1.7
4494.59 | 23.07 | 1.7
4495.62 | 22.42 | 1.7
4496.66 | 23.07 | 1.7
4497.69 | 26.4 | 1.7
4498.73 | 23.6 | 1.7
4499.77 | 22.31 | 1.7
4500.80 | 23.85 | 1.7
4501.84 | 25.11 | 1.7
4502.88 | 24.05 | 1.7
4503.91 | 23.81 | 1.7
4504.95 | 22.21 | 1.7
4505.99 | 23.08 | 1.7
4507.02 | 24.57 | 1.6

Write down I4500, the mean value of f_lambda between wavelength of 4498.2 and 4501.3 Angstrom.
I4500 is 23.2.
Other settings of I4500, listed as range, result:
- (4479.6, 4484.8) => 24.8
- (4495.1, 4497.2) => 22.9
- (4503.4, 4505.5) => 22.9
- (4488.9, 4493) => 24.3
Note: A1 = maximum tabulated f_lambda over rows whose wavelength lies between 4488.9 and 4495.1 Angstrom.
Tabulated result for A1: 27.44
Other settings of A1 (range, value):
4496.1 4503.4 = 26.4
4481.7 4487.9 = 28.15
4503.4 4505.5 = 23.81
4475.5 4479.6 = 24.01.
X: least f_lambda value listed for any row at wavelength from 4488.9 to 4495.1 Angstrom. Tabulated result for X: 22.18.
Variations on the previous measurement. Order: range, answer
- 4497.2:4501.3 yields 22.31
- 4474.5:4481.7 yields 22.38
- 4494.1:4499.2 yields 22.42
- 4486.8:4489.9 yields 22.88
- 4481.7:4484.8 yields 23.82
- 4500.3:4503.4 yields 23.85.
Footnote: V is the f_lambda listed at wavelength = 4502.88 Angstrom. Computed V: 24.05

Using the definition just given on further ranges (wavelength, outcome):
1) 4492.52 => 24.79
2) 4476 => 22.38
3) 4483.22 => 24.67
